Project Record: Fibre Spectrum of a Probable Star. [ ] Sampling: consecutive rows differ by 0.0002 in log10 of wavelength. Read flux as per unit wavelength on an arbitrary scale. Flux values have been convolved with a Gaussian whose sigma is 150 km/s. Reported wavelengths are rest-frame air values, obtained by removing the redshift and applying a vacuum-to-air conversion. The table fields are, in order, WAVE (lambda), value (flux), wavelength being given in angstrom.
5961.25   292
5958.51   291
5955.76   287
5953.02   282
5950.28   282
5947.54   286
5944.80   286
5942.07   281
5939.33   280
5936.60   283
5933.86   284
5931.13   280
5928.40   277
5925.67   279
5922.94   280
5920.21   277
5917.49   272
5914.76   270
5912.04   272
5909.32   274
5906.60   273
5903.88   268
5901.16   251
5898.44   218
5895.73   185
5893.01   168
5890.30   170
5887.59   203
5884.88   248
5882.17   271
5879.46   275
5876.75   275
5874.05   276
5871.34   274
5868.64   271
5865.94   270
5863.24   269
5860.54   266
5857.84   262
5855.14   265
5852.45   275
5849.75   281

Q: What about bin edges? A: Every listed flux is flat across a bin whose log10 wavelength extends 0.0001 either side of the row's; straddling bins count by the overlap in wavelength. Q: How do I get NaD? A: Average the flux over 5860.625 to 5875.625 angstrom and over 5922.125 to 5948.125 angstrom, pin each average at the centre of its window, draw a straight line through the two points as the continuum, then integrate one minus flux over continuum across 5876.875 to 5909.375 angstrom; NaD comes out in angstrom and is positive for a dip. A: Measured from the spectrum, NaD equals 4.9 angstrom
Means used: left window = 272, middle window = 234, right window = 281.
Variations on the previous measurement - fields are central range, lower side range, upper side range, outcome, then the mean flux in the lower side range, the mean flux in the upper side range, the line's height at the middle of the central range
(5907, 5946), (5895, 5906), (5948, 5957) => -2.8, 236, 284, 260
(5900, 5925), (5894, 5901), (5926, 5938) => -3.3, 208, 281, 240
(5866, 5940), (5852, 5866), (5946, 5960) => 4.9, 267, 286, 276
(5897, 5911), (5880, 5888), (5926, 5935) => 0.3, 249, 280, 262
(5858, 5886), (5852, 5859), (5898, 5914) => -0.4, 267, 262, 265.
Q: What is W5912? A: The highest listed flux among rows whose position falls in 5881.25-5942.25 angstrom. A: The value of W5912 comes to 284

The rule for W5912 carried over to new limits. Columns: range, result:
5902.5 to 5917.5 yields 274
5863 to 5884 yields 276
